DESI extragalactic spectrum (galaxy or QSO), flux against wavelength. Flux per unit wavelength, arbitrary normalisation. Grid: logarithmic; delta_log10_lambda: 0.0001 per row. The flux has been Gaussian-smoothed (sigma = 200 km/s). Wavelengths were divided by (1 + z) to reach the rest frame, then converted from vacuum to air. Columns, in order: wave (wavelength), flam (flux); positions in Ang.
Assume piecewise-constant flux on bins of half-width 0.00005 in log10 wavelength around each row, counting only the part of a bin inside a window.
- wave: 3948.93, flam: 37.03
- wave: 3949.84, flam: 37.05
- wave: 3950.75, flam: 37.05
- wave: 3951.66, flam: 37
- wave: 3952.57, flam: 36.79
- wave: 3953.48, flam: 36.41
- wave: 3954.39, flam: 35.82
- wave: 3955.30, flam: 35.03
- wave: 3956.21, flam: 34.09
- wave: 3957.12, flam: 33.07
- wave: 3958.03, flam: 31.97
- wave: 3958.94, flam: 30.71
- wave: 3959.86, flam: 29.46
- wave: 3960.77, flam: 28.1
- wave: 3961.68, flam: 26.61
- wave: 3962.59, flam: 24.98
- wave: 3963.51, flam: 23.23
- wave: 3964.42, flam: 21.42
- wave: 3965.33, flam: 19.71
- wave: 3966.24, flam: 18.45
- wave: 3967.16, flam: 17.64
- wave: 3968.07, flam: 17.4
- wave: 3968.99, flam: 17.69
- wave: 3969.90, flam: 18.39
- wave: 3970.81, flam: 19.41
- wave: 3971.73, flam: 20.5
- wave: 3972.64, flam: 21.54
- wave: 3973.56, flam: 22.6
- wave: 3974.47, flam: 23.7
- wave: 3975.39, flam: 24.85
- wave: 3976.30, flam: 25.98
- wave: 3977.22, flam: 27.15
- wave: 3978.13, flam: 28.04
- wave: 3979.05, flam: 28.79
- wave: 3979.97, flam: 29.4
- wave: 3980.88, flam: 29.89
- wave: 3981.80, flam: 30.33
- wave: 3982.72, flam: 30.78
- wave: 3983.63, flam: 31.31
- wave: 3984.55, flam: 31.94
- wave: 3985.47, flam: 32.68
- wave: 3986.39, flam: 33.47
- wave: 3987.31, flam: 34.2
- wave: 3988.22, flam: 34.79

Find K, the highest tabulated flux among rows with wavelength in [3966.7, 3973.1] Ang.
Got 21.54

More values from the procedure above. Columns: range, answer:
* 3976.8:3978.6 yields 28.04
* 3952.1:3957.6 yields 36.79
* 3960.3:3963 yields 28.1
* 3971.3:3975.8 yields 24.85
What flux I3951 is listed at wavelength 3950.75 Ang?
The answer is 37.05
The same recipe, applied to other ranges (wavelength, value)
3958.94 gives 30.71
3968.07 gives 17.4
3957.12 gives 33.07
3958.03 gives 31.97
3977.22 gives 27.15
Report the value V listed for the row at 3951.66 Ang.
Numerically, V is 37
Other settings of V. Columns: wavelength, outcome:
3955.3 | 35.03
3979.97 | 29.4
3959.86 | 29.46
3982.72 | 30.78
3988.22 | 34.79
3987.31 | 34.2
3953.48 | 36.41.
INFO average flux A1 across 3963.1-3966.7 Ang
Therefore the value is 20.7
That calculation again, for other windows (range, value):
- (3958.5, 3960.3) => 29.9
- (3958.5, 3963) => 28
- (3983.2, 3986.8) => 32.3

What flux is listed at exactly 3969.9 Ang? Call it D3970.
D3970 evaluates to 18.39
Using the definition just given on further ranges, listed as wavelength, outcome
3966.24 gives 18.45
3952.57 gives 36.79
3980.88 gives 29.89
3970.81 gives 19.41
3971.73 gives 20.5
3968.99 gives 17.69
